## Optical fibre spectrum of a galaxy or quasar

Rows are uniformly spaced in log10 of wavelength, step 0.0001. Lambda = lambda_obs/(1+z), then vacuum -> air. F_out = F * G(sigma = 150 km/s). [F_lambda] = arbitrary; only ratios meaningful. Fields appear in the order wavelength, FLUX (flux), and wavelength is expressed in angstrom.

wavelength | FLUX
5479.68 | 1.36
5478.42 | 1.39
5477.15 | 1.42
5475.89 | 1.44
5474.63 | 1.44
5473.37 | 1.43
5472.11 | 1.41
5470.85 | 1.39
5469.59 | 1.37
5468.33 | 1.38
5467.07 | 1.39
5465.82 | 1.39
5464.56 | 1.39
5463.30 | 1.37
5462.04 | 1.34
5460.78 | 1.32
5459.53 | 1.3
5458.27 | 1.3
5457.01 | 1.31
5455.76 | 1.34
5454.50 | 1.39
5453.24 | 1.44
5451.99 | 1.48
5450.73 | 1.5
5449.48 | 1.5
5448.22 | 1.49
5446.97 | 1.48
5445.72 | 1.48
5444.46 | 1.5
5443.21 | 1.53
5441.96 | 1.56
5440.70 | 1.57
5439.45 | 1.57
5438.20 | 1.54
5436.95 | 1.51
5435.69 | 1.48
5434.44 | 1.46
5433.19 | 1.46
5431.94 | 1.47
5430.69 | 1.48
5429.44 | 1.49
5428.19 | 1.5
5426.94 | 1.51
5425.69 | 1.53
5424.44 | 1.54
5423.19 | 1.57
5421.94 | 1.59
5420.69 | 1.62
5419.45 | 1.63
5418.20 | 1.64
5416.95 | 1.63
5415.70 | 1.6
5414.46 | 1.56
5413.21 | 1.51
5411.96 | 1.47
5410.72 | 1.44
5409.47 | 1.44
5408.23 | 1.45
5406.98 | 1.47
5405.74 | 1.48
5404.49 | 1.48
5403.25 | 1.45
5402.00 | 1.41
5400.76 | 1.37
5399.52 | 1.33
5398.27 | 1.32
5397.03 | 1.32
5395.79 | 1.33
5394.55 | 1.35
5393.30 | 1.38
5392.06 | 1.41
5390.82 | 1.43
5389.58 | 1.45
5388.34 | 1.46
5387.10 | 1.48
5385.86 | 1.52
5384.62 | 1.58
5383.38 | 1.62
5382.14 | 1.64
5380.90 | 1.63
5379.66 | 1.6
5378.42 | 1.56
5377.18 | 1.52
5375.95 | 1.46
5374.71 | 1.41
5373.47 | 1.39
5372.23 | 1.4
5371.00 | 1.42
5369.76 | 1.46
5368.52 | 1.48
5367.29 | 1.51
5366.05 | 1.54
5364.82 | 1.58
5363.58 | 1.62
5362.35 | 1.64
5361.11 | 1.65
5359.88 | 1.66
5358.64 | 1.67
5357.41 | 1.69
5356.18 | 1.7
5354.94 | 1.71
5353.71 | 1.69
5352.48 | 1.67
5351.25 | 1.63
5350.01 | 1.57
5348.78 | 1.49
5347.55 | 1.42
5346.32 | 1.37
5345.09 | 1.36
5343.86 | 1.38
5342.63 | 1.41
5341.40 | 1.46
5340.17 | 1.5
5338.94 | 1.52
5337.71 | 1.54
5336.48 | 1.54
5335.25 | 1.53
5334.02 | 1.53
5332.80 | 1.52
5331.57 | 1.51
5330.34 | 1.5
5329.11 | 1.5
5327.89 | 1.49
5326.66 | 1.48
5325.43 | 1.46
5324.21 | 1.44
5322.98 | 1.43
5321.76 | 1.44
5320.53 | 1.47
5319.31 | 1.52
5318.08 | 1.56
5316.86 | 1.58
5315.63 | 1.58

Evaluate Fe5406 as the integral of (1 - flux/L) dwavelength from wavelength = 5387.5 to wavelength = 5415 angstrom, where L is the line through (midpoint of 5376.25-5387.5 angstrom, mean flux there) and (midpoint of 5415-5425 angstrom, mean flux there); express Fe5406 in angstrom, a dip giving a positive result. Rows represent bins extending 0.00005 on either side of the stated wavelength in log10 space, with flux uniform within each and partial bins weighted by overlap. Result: 2.8 angstrom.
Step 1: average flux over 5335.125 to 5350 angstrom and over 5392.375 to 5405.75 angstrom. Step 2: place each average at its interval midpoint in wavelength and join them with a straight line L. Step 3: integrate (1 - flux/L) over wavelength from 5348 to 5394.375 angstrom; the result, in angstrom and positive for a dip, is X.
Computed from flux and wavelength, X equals -4.1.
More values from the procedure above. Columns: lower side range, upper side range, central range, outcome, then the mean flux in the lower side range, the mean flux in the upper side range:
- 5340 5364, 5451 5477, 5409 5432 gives -1.4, 1.57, 1.38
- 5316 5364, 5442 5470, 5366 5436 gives -0.8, 1.53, 1.41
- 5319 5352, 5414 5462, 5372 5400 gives 0.5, 1.48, 1.49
